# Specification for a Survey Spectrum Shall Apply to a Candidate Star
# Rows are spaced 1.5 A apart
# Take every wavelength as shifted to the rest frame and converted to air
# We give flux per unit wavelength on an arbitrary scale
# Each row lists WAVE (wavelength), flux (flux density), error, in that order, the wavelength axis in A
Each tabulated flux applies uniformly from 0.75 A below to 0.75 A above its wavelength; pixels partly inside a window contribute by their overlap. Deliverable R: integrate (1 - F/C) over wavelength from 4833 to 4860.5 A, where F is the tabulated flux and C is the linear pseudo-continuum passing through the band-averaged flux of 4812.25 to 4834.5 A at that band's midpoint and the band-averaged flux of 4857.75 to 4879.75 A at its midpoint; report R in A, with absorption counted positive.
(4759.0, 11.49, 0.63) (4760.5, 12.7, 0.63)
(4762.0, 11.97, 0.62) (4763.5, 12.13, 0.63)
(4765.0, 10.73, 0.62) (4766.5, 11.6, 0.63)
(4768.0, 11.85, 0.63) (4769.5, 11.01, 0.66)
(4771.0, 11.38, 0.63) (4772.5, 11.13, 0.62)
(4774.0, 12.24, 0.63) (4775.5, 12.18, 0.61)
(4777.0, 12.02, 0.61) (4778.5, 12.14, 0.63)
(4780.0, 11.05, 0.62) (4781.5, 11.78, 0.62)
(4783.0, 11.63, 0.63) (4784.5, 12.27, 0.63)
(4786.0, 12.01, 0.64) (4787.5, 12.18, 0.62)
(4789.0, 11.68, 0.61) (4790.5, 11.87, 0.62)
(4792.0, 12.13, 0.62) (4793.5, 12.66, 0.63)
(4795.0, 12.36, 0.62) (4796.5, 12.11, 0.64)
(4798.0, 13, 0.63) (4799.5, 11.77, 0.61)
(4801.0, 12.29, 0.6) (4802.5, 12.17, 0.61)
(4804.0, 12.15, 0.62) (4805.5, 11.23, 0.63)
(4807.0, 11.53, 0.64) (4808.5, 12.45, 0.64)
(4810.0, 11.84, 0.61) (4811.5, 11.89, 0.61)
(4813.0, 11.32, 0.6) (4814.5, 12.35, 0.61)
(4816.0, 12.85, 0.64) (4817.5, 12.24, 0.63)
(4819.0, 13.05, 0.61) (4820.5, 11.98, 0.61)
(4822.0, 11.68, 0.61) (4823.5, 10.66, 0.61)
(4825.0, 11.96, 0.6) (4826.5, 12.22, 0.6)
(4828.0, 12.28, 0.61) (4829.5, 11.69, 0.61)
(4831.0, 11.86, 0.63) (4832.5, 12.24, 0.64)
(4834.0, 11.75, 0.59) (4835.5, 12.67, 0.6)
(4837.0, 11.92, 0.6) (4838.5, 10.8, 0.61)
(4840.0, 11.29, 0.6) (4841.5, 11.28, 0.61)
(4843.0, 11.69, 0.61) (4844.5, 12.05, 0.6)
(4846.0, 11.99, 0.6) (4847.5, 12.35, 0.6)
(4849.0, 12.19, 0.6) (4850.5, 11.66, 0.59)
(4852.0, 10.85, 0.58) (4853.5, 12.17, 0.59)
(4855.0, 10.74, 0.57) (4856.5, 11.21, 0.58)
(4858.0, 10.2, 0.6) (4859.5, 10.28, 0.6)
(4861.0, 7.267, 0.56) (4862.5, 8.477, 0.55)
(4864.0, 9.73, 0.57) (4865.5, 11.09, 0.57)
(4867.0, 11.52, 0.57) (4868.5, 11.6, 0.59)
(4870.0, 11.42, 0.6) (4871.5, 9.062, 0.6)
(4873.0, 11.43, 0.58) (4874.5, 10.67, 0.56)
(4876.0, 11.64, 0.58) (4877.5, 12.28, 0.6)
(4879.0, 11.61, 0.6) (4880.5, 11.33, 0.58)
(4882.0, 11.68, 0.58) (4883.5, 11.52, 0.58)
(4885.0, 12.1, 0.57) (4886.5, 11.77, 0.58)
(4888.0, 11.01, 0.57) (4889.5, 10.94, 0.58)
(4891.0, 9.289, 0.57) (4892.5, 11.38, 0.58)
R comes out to -0.5 A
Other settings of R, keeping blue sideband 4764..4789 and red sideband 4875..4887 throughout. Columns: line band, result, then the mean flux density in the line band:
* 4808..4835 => -0.71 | 12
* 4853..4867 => 1.85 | 10.2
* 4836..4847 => 0.09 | 11.6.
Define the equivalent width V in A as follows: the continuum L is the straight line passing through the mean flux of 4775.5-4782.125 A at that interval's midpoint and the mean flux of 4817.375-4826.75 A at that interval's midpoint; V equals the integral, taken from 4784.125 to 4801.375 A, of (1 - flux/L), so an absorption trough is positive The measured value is -0.5 A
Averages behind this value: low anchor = 11.8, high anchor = 11.9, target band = 12.2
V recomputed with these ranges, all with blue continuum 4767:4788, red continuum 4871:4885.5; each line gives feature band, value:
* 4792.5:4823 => -1.28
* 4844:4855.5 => -0.29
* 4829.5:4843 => -0.23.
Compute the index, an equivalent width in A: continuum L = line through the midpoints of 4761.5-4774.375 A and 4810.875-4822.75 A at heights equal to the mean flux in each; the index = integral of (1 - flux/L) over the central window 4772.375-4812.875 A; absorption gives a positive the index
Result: -0.5 A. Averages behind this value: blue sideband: 11.5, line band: 12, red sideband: 12.2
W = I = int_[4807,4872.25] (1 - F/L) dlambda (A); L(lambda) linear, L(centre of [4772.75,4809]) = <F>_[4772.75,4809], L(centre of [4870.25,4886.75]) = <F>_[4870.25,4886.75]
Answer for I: 1.24 A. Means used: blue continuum 12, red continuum 11.4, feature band 11.4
